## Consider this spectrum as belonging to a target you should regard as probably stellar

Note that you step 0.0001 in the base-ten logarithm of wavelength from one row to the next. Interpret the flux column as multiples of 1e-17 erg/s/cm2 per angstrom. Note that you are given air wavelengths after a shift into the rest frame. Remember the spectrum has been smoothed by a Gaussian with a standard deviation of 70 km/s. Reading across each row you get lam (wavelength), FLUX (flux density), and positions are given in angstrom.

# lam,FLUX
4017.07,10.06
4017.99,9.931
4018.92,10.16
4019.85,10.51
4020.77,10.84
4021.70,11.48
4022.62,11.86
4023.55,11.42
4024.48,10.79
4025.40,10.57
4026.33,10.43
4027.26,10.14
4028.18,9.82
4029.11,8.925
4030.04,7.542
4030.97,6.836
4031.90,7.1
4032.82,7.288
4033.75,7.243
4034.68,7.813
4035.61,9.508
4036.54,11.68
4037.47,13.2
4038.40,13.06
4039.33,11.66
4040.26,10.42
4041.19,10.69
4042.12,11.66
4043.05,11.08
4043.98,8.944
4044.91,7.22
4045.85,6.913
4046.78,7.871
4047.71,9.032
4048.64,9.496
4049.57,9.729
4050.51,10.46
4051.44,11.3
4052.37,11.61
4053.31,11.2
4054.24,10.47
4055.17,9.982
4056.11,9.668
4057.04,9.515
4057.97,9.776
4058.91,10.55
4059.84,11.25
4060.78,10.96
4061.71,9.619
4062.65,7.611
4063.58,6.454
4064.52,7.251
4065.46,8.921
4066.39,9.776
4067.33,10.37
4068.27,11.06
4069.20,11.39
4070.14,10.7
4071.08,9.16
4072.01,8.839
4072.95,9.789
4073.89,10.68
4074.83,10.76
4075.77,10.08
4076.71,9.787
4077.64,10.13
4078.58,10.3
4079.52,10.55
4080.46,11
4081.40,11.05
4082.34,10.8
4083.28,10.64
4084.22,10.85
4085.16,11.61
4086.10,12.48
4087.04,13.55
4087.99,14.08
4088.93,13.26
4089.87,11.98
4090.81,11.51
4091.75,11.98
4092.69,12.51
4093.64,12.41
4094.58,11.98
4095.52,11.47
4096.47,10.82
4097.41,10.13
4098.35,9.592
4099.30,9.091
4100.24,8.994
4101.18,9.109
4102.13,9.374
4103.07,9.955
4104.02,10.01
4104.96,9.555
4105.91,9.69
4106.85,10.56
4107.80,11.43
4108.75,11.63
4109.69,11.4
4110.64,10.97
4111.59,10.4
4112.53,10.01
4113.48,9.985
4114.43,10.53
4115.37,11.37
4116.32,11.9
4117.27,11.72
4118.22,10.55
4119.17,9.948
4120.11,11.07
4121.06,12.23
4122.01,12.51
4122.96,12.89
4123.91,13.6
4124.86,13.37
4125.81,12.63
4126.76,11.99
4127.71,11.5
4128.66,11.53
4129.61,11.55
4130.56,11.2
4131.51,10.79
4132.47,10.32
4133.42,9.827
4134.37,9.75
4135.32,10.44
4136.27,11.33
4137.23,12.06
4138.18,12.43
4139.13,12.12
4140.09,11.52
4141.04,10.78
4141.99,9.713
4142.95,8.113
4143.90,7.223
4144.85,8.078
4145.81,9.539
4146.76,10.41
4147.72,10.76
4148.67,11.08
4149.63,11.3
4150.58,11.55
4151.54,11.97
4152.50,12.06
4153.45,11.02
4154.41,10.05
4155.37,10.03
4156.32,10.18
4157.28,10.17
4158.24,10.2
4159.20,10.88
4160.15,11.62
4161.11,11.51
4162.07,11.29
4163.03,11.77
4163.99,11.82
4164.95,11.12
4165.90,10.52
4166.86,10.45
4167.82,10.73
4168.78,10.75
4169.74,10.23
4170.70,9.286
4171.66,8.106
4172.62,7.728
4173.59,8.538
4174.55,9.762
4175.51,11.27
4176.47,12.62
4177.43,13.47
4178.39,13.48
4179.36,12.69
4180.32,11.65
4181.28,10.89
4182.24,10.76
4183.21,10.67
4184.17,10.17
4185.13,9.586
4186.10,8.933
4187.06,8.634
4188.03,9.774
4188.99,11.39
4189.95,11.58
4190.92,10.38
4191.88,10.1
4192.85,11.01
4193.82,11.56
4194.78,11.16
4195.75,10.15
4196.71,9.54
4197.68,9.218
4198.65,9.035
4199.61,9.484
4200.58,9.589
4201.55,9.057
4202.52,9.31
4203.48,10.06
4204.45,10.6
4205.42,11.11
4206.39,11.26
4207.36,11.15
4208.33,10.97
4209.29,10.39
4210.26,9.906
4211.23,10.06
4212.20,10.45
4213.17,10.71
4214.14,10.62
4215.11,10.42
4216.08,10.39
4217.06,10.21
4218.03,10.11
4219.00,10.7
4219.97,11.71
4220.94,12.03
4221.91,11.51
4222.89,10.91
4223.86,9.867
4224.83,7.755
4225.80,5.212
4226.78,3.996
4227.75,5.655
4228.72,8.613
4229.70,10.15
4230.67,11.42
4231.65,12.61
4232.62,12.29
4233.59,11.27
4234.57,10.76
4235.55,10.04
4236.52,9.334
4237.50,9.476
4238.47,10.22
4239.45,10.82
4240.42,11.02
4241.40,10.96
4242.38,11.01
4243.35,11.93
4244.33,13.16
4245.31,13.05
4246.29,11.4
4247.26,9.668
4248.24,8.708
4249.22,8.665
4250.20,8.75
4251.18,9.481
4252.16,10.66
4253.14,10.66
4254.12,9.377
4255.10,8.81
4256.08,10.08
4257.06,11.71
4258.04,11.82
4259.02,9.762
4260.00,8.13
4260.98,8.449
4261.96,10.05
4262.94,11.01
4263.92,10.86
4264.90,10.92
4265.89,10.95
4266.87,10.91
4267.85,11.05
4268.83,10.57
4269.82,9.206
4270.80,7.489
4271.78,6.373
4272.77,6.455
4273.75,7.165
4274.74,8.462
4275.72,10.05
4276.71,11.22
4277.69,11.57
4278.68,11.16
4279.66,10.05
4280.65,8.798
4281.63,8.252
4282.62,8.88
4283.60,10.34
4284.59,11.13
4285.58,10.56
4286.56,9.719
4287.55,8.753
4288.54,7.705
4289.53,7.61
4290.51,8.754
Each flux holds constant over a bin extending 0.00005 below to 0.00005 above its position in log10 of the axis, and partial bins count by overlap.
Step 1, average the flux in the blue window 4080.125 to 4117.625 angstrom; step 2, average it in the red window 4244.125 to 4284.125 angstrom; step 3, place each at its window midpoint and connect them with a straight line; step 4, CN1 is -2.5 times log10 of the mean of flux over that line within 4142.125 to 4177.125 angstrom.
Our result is 0.021 mag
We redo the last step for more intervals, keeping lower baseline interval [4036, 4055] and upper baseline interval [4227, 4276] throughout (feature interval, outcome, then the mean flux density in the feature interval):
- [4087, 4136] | -0.09 mag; 11.1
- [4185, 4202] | 0.01 mag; 10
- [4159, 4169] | -0.10 mag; 11.2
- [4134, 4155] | -0.04 mag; 10.6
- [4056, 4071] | 0.07 mag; 9.67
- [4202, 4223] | -0.06 mag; 10.7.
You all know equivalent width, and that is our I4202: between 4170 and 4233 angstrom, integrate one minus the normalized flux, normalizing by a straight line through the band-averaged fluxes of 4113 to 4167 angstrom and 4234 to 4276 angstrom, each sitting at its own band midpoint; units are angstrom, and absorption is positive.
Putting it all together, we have 1.6 angstrom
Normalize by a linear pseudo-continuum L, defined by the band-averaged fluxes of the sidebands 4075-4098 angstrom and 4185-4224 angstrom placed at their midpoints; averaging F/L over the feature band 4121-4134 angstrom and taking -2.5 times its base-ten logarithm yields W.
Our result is -0.07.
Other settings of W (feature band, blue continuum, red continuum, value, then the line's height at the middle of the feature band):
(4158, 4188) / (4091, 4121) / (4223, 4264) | -0.03 mag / 10.3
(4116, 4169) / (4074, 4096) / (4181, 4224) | -0.01 mag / 11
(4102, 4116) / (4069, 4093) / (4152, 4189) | 0.05 mag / 11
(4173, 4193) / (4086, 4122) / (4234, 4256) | -0.02 mag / 10.7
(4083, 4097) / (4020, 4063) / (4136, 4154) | -0.18 mag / 10.3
